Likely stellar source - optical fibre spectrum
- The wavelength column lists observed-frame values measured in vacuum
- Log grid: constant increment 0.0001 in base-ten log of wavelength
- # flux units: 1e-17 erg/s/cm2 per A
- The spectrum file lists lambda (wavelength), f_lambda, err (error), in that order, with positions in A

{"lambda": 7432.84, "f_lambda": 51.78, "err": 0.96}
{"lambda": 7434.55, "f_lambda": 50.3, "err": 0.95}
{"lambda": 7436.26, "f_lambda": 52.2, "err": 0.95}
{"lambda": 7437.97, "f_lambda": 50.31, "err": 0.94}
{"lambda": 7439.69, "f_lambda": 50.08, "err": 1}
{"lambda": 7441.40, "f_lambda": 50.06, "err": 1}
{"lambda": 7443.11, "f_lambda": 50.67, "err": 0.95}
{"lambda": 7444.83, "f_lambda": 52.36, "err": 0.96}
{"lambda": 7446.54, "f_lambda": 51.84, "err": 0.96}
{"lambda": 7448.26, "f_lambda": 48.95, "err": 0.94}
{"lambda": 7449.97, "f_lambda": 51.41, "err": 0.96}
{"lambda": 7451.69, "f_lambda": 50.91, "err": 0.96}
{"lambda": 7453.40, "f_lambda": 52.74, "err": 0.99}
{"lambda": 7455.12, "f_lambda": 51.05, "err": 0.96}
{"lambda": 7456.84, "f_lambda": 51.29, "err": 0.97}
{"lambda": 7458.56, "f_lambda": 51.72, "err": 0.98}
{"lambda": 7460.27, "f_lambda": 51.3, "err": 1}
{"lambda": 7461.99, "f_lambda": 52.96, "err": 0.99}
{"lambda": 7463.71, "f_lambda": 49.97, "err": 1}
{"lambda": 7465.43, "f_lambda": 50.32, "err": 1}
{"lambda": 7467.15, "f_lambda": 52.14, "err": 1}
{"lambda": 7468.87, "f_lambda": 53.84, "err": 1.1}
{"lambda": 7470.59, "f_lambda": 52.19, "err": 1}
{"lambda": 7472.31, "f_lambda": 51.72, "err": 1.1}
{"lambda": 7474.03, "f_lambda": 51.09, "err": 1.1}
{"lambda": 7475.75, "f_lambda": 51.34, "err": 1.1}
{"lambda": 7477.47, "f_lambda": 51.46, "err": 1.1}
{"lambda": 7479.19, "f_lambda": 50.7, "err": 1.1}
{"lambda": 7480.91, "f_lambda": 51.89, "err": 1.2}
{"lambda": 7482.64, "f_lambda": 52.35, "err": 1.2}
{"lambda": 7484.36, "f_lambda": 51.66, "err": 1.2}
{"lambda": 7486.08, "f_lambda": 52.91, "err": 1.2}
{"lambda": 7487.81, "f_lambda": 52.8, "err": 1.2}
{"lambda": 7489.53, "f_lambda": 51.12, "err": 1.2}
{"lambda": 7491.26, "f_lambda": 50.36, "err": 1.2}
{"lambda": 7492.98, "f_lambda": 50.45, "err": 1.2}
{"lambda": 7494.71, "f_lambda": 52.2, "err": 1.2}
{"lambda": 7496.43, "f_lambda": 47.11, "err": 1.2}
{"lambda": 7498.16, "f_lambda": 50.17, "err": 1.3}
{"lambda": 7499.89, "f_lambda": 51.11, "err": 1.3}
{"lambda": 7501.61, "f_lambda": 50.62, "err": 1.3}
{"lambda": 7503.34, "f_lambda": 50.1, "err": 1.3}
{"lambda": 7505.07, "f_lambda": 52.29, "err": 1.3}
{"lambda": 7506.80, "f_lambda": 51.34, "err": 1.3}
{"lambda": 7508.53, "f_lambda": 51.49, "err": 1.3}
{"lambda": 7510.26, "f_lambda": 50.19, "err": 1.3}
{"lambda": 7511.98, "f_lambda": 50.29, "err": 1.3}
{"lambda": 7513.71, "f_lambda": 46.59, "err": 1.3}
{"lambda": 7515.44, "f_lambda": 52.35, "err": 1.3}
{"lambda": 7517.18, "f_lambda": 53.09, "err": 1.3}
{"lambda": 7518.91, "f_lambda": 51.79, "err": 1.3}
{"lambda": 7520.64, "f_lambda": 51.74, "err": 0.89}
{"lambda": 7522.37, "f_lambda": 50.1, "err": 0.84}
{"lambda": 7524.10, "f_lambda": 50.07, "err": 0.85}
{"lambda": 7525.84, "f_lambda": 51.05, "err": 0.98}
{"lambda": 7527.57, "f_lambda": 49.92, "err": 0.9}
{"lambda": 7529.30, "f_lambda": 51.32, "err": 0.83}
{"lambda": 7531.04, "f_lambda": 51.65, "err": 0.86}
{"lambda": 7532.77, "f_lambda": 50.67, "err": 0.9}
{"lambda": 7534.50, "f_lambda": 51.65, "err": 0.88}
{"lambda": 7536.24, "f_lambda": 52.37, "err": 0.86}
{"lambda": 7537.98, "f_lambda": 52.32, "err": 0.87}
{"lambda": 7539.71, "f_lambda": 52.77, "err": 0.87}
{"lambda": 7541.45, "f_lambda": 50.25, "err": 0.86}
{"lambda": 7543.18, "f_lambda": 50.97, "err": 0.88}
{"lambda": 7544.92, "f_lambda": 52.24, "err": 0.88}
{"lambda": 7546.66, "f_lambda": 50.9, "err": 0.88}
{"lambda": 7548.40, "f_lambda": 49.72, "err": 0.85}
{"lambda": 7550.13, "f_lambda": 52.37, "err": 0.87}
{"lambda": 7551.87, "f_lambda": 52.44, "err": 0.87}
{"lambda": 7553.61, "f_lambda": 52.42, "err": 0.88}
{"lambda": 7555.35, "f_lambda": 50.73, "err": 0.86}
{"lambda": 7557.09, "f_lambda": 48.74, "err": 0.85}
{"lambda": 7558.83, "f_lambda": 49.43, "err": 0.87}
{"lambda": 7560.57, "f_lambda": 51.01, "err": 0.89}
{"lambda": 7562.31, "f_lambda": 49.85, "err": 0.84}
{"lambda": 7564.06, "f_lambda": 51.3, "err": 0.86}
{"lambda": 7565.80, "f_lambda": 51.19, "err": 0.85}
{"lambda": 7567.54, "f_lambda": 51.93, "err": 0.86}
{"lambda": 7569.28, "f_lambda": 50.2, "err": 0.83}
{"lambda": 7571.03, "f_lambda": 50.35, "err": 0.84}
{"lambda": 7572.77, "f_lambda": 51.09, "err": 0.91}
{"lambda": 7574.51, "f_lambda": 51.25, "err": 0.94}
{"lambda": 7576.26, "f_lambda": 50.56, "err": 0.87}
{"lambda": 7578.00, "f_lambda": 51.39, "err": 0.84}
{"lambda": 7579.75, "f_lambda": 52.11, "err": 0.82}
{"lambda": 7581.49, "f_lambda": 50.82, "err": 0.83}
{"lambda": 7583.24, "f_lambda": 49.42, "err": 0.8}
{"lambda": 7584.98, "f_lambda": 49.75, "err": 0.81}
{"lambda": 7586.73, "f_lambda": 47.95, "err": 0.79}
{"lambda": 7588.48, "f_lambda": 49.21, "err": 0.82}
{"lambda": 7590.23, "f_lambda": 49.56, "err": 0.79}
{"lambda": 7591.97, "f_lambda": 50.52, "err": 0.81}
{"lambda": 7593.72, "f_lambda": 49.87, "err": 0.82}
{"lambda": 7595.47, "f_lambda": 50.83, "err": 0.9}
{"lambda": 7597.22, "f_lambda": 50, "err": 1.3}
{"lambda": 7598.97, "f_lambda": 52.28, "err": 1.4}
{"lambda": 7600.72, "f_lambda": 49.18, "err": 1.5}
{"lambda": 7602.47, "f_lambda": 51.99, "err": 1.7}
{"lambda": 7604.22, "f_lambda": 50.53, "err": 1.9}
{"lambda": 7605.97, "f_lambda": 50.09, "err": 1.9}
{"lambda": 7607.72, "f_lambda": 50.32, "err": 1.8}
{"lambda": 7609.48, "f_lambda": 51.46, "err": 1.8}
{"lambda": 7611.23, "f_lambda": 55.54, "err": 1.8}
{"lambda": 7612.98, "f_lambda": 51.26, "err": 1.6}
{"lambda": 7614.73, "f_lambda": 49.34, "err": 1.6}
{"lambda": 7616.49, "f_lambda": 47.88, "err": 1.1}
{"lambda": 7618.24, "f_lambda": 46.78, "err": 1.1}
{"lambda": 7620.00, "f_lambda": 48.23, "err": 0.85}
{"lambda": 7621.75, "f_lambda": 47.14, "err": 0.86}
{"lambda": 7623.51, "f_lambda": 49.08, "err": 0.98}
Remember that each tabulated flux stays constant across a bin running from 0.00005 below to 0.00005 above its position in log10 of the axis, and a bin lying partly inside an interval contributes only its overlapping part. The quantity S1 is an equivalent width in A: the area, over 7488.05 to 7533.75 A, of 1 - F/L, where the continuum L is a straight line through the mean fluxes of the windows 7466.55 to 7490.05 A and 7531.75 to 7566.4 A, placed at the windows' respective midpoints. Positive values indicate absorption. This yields 0.74 A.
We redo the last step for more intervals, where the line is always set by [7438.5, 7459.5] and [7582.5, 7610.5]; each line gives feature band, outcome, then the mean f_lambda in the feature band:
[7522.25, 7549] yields -0.3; 51.2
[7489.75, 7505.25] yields 0.1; 50.4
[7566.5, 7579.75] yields -0.2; 51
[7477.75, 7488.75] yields -0.2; 52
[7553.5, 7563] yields 0.0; 50.2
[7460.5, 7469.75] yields -0.2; 51.8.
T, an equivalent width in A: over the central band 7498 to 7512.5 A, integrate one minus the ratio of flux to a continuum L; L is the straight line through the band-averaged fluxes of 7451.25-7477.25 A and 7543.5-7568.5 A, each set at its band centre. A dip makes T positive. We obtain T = 0.1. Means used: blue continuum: 51.6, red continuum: 51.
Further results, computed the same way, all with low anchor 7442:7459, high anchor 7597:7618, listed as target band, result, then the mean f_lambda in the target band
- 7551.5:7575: 0.0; 50.8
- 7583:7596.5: 0.3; 49.7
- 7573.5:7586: 0.0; 50.7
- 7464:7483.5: -0.2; 51.7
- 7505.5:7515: 0.2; 50.2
